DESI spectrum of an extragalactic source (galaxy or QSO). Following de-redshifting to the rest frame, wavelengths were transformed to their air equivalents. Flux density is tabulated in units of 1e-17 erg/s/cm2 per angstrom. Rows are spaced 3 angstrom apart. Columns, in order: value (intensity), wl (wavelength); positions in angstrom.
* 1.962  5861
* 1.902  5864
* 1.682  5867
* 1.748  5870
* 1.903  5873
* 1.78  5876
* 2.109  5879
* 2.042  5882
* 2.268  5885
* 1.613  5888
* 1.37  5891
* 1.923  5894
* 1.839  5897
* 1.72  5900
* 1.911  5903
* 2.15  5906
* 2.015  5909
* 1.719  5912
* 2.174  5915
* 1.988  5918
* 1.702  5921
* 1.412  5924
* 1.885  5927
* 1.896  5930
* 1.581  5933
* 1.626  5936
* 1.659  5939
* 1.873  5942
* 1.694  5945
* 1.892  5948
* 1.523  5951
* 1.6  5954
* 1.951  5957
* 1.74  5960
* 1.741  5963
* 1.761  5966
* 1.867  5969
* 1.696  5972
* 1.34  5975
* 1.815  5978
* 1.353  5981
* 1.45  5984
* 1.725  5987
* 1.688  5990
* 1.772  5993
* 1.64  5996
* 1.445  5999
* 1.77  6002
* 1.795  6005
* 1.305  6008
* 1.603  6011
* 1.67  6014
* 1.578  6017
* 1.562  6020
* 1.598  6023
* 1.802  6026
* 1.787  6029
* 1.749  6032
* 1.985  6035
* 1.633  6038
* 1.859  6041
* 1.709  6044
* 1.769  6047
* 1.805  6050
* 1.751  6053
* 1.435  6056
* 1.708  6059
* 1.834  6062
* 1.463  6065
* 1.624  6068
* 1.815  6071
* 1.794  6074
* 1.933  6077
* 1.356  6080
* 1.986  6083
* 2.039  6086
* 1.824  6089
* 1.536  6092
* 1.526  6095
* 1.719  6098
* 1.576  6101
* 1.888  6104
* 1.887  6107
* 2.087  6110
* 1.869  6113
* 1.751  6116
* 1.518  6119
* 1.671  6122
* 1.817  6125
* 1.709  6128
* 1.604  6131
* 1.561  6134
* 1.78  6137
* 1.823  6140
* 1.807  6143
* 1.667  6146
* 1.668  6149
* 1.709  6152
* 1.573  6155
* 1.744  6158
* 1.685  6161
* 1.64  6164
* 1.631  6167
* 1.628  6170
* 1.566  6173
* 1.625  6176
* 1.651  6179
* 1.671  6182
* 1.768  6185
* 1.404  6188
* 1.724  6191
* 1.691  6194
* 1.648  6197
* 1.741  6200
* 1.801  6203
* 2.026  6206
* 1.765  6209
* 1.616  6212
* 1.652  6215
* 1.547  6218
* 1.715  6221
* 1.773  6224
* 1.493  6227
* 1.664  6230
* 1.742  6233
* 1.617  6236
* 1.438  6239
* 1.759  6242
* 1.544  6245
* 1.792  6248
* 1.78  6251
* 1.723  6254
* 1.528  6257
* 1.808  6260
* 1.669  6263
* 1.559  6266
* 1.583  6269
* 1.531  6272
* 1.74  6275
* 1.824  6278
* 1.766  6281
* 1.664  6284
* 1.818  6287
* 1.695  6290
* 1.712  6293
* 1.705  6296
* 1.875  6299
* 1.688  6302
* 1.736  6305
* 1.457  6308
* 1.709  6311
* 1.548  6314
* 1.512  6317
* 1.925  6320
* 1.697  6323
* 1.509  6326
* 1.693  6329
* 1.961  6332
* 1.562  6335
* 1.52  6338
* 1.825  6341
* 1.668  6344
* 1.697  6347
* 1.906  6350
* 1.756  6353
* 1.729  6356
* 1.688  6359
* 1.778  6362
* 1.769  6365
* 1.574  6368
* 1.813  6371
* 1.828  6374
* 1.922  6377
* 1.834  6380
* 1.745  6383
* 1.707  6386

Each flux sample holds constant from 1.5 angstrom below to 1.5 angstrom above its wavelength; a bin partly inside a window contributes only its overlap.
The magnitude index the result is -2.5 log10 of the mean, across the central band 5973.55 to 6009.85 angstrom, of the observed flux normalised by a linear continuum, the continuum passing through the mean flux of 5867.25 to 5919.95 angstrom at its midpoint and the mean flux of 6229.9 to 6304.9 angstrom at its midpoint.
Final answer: 0.16 mag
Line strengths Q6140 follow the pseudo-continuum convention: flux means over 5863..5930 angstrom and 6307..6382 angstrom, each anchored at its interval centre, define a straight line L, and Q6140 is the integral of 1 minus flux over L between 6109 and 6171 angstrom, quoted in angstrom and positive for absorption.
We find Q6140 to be 2.5 angstrom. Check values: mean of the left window 1.86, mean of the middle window 1.71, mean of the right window 1.72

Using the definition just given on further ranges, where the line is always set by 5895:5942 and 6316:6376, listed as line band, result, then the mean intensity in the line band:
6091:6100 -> 0.9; 1.6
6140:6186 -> 2.4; 1.67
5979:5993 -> 1.7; 1.59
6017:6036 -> 0.7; 1.73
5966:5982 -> 1.5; 1.64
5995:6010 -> 1.8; 1.59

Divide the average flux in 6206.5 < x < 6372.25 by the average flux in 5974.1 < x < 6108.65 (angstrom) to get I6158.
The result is 1.00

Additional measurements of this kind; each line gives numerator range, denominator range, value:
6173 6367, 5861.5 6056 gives 0.97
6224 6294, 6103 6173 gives 0.97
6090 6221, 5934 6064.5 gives 1.01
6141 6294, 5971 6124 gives 0.99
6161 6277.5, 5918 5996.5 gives 0.98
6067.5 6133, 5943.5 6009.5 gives 1.05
